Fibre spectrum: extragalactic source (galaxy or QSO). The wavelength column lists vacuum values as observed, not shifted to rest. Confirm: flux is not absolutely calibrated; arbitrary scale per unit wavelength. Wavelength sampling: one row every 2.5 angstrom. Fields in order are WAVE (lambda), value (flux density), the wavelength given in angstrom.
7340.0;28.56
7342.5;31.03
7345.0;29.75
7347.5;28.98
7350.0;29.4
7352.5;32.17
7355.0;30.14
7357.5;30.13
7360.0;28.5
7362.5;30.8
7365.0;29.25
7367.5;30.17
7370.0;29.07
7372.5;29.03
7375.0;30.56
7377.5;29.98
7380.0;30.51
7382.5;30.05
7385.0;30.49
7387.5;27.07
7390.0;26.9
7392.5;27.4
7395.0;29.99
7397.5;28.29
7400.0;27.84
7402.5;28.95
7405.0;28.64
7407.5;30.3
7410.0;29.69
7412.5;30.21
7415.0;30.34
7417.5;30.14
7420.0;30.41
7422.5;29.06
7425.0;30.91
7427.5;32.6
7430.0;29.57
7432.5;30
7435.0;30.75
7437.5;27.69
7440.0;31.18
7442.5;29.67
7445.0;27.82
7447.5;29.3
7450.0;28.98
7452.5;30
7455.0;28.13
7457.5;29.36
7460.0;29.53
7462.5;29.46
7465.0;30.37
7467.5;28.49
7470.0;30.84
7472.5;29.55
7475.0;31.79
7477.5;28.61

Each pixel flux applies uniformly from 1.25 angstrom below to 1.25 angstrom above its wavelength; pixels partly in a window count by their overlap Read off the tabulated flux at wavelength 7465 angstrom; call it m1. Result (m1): 30.37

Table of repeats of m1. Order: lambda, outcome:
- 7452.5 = 30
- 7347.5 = 28.98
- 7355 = 30.14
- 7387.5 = 27.07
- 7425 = 30.91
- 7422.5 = 29.06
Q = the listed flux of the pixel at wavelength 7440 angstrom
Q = 31.18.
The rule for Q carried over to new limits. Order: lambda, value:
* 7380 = 30.51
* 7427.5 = 32.6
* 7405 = 28.64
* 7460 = 29.53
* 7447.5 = 29.3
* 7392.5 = 27.4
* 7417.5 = 30.14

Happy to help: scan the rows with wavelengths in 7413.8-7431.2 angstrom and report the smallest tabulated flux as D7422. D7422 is 29.06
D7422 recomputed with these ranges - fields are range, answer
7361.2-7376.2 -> 29.03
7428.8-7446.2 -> 27.69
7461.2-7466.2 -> 29.46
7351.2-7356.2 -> 30.14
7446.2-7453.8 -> 28.98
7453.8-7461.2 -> 28.13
